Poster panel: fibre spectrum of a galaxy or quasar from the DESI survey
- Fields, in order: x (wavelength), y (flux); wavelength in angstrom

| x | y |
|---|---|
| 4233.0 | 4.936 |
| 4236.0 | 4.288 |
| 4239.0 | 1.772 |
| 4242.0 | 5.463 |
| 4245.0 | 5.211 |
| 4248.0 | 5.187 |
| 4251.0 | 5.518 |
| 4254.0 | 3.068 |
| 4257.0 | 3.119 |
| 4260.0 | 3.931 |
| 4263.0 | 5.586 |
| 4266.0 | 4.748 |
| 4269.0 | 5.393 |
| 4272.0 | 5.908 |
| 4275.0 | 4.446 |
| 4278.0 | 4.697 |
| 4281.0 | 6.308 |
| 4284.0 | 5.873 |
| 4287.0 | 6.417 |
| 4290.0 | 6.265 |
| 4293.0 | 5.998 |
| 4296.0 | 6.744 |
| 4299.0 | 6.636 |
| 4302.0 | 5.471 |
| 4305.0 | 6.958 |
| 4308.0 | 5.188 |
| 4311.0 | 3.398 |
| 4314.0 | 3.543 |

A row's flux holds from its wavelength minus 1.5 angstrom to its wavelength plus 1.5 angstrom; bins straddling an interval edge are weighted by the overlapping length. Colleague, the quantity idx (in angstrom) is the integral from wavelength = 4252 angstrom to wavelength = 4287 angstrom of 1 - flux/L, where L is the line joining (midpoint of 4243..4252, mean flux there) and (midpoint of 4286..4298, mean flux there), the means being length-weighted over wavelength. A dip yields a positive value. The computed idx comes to 5.7 angstrom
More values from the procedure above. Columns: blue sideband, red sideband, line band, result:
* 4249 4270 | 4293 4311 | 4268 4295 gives -2.49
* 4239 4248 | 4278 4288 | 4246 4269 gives 2.78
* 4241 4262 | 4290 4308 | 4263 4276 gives -0.11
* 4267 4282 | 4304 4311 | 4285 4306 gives -3.68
